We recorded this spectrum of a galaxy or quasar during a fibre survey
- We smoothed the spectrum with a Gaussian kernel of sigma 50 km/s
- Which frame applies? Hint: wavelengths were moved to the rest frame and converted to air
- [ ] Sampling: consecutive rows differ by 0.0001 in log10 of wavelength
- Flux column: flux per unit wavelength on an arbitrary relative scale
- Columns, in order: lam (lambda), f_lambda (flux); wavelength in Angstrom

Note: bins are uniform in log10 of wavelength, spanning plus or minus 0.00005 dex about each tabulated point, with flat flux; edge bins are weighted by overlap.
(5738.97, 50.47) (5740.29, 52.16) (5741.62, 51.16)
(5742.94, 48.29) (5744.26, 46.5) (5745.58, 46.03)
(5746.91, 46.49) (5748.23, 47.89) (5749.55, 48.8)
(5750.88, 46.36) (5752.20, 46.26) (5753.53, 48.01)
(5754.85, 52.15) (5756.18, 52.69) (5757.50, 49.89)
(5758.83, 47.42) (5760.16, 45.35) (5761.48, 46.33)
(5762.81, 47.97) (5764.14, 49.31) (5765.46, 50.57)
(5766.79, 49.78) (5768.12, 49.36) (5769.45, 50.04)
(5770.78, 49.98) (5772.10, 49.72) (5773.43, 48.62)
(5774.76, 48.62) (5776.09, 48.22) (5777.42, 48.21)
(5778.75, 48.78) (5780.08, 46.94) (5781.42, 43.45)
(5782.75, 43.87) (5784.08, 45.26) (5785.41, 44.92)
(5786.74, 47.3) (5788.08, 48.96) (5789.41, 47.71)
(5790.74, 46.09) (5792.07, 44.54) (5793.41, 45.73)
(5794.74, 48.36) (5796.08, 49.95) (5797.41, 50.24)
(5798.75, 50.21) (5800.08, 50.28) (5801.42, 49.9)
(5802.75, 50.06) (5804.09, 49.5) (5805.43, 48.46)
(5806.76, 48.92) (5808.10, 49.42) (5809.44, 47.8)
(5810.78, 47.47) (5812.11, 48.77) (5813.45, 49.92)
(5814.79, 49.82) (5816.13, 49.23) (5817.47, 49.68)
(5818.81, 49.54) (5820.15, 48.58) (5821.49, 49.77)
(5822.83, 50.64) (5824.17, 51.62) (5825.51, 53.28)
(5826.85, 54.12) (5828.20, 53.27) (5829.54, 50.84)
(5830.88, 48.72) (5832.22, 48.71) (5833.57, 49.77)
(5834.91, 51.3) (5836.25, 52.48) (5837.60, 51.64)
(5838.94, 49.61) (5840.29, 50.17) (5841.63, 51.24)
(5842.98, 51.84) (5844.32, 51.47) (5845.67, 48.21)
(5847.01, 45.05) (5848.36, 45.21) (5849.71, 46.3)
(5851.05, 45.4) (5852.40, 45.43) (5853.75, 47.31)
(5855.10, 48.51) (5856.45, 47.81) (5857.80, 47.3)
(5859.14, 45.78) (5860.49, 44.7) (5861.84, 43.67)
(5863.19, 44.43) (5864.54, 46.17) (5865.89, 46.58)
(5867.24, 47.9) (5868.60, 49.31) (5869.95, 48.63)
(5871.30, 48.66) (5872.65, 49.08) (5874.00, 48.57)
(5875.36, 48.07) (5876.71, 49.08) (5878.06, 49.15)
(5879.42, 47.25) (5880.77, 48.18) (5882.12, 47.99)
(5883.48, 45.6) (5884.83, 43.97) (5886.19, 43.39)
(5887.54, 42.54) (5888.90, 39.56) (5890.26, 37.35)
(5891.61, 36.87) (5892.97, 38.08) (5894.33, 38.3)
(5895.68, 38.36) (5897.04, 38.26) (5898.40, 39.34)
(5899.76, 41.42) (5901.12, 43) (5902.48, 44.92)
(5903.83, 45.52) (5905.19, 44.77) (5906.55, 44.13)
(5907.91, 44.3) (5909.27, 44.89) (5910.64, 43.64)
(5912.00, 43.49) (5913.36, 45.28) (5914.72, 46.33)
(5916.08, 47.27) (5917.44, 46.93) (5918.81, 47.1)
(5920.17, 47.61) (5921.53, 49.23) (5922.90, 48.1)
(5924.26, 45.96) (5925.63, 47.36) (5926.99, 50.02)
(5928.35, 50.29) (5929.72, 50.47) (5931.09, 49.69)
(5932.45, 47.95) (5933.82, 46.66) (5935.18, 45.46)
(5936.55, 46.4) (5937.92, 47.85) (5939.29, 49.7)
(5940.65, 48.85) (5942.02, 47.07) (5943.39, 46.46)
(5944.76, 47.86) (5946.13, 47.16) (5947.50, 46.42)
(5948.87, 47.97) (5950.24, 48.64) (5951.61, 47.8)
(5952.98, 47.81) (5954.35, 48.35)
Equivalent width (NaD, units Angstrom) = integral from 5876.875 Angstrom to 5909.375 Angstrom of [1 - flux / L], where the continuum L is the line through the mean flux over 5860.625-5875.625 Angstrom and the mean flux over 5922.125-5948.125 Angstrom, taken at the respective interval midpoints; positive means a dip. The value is 3.2 Angstrom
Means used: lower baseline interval 47.2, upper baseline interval 47.9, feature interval 42.9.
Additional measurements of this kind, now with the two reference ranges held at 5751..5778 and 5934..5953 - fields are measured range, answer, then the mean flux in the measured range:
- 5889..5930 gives 3.1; 44.2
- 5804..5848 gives -1.4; 50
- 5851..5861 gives 0.3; 46.6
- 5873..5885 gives 0.1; 47.7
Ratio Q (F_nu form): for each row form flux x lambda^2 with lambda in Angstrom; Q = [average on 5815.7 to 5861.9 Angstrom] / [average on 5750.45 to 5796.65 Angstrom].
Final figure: 1.05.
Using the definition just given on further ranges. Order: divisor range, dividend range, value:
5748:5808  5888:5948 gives 0.98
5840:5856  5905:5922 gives 0.98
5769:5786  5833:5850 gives 1.07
